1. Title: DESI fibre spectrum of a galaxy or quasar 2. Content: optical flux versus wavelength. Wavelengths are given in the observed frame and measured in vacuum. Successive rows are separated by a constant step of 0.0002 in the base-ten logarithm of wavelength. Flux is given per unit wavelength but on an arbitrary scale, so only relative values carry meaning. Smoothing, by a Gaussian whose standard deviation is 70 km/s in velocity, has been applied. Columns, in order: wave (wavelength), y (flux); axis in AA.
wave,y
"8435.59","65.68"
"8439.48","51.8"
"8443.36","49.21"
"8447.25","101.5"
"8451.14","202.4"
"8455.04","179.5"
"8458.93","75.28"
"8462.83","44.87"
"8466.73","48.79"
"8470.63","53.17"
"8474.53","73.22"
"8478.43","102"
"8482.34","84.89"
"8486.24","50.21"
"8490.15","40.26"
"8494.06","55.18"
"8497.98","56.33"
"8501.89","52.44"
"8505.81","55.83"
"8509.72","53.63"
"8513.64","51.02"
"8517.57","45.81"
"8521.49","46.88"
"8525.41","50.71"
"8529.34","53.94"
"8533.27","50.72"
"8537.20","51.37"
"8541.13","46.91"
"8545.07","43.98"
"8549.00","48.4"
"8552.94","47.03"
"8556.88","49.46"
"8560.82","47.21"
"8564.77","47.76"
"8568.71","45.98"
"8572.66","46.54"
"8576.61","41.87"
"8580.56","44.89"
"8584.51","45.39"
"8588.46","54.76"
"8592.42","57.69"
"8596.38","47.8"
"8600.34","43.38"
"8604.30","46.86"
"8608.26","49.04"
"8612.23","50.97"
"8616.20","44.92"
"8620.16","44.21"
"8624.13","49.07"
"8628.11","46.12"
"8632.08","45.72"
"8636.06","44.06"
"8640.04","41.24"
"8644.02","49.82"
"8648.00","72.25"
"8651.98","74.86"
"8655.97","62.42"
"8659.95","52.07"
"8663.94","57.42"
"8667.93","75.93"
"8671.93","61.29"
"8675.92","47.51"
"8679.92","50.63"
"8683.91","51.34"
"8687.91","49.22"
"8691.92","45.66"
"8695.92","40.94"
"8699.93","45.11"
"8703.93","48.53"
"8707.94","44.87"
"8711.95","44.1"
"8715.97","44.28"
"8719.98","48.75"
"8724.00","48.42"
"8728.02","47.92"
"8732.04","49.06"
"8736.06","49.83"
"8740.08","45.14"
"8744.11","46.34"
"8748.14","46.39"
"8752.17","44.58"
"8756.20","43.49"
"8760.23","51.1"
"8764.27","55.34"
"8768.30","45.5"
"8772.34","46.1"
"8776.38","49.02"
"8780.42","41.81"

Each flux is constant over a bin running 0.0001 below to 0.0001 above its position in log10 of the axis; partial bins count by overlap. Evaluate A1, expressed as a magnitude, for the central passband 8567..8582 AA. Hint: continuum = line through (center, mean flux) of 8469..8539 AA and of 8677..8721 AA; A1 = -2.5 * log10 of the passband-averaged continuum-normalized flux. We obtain 0.19 mag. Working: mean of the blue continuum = 57.1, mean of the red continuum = 46.6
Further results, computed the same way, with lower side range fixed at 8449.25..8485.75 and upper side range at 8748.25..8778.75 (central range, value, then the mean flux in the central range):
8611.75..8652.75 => 0.32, 50.5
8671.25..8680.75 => 0.17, 52.3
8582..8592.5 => 0.41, 51.3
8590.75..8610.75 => 0.44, 48.9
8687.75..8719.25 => 0.25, 45.2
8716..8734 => 0.12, 48.1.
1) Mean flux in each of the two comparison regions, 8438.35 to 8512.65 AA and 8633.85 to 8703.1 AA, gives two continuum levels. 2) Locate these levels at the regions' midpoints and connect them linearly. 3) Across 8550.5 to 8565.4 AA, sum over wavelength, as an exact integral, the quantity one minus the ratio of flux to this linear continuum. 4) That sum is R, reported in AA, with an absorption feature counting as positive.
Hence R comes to 4.1 AA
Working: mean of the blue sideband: 75.2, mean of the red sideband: 54.1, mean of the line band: 47.9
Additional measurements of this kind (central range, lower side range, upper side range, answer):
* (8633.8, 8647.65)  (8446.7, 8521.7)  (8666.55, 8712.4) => 1.9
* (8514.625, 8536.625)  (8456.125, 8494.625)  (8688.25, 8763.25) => 4.3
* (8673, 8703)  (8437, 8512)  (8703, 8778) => 2.9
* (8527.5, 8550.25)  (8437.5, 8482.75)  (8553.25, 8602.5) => 4.5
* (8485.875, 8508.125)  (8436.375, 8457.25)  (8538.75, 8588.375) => 8.6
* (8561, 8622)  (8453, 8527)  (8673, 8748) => 9.7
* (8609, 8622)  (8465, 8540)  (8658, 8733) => 1.4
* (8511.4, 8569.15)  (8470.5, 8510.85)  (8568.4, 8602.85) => 6.3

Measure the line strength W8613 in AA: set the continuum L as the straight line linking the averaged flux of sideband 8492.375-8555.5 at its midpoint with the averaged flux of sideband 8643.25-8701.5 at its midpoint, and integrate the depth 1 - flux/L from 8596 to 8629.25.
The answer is 4.3 AA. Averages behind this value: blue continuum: 50.6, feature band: 46.9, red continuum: 56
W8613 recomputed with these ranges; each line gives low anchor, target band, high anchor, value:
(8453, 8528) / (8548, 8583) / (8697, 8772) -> 7.4 AA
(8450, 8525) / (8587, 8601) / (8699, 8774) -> 2.1 AA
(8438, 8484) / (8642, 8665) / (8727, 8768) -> -0.1 AA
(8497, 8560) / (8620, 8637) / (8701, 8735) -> 0.8 AA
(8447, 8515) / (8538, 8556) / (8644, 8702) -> 5.8 AA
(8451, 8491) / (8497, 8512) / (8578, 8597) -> 3.9 AA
